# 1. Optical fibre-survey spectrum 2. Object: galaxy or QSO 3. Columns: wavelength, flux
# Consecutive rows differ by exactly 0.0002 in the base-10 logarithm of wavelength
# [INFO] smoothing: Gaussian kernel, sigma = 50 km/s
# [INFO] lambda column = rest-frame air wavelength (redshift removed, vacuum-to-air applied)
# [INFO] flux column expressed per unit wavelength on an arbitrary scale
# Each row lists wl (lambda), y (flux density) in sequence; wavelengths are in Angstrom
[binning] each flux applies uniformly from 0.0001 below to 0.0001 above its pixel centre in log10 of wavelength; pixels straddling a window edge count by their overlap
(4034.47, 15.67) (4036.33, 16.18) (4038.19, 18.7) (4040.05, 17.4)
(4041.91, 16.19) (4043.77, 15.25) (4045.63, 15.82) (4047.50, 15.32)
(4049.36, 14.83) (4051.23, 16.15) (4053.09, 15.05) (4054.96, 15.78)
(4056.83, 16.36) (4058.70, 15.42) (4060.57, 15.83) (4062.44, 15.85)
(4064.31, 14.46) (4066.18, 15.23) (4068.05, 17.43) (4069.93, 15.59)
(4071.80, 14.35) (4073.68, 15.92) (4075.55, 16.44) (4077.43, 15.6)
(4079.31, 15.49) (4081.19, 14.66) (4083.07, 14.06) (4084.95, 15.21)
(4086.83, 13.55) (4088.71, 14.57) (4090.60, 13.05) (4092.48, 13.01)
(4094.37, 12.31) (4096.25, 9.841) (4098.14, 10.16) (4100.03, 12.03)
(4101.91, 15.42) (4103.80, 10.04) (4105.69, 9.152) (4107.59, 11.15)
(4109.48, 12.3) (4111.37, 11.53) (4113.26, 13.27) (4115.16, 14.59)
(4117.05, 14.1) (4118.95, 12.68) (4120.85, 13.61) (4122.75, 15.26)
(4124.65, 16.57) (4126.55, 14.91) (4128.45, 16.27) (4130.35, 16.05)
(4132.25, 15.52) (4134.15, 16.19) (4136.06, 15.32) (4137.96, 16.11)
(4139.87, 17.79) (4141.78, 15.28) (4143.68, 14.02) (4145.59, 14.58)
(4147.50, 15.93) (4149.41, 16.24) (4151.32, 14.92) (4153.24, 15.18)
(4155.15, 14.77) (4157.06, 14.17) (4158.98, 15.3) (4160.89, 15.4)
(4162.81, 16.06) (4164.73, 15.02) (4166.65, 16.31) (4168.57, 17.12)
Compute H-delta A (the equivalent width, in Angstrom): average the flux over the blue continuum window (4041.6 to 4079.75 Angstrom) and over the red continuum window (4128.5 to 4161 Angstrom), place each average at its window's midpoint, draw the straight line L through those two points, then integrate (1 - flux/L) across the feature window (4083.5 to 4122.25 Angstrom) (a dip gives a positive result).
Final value 7.3 Angstrom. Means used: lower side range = 15.6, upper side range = 15.5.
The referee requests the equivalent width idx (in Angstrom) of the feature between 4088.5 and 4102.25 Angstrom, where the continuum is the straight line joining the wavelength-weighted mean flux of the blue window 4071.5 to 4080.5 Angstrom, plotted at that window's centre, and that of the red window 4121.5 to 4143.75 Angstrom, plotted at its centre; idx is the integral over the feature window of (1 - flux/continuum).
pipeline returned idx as 3.0 Angstrom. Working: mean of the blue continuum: 15.6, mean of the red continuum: 15.8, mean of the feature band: 12.3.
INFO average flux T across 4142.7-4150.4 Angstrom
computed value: 15.2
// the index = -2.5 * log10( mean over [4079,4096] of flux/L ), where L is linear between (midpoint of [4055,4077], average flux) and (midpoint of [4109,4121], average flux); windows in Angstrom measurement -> 0.06 mag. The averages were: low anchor 15.7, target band 13.8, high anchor 13.2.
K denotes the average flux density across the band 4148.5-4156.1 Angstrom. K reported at 15.3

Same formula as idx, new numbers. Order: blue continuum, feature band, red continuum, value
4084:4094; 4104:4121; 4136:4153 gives 2.6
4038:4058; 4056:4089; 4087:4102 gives -2.9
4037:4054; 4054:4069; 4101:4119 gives -0.6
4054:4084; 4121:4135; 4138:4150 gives -0.1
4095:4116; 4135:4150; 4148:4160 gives -1.4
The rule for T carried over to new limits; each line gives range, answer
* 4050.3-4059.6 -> 15.8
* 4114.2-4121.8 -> 13.7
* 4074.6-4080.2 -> 15.9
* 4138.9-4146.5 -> 15.4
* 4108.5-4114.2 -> 12.4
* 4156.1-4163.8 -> 15.2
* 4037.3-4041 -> 18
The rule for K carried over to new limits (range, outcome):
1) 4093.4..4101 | 11.1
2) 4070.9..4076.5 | 15.6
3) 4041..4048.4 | 15.6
